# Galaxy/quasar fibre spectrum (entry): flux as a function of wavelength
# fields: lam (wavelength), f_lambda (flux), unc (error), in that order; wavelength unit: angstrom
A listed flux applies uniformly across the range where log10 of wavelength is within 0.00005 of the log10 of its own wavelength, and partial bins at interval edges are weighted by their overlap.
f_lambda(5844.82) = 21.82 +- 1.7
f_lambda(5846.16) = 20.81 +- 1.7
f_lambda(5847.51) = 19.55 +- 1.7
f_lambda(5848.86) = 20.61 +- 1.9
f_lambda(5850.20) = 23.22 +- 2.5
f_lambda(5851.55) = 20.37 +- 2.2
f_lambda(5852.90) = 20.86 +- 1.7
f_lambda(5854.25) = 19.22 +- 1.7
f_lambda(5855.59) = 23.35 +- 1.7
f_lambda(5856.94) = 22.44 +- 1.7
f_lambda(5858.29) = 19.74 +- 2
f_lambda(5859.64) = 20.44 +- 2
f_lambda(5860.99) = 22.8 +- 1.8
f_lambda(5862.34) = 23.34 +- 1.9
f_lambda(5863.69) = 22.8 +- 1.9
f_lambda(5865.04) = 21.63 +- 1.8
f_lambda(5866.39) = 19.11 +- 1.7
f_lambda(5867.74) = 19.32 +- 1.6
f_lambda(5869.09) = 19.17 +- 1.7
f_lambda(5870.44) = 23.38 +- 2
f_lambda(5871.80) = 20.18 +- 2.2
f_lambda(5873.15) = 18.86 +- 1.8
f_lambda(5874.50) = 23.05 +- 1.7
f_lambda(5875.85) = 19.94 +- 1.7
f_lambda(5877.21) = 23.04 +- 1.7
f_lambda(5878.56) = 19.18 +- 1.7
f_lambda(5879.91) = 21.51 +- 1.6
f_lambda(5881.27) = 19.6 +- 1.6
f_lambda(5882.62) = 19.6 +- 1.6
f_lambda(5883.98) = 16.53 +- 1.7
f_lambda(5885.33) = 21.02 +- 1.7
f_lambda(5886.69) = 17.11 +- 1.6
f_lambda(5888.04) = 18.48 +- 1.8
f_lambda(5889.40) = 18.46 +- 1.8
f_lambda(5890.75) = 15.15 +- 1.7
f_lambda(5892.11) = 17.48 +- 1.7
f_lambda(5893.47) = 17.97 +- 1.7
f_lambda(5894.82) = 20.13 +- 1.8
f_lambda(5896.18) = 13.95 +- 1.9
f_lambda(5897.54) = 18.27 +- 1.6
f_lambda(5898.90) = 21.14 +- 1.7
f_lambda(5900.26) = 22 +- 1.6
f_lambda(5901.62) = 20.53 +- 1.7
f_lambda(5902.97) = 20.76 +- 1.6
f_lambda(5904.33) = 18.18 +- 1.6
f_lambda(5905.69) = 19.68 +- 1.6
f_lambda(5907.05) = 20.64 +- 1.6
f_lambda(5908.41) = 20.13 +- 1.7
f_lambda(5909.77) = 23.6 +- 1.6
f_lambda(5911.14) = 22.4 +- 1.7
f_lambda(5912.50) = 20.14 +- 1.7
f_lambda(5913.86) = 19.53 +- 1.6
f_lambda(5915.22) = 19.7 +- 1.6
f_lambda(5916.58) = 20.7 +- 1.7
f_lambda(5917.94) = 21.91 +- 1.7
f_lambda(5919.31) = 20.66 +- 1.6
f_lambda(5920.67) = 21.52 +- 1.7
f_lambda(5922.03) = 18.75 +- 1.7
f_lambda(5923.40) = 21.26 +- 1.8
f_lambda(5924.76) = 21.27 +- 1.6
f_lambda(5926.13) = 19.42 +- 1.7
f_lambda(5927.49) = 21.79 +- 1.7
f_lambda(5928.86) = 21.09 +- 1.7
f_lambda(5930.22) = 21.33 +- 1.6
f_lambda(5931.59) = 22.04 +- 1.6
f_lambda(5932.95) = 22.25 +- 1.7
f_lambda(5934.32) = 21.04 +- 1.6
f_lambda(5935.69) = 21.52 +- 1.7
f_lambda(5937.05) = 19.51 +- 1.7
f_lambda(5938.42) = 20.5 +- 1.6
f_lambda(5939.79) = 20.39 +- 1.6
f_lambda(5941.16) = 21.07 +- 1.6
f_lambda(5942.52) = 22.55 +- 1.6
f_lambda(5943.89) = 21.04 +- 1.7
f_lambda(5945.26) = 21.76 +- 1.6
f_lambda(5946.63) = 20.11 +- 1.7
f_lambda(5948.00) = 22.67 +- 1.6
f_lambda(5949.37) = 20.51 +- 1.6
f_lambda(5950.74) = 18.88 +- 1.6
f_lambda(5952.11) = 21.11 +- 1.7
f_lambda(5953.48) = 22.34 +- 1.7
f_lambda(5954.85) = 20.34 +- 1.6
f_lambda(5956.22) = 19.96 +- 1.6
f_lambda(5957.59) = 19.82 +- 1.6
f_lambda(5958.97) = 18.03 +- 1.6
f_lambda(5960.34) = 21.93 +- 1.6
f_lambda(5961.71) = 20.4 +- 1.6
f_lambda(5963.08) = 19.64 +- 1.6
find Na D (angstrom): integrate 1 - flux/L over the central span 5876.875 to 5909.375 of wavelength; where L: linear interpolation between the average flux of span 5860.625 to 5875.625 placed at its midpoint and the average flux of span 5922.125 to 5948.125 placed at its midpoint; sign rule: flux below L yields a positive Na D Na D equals 3.01 angstrom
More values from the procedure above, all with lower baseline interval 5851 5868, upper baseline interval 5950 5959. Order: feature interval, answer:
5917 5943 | -0.7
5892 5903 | 0.9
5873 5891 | 1.3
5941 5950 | -0.5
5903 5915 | 0.1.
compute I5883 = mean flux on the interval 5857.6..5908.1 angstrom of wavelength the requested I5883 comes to 19.8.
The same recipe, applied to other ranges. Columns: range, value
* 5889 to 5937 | 20.2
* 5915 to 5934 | 21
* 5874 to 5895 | 19.2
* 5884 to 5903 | 18.6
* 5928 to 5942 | 21.1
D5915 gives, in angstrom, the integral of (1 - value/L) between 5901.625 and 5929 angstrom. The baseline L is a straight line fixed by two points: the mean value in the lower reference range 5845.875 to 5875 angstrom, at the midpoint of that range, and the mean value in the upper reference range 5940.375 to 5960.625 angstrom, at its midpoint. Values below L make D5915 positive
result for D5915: 0.3 angstrom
